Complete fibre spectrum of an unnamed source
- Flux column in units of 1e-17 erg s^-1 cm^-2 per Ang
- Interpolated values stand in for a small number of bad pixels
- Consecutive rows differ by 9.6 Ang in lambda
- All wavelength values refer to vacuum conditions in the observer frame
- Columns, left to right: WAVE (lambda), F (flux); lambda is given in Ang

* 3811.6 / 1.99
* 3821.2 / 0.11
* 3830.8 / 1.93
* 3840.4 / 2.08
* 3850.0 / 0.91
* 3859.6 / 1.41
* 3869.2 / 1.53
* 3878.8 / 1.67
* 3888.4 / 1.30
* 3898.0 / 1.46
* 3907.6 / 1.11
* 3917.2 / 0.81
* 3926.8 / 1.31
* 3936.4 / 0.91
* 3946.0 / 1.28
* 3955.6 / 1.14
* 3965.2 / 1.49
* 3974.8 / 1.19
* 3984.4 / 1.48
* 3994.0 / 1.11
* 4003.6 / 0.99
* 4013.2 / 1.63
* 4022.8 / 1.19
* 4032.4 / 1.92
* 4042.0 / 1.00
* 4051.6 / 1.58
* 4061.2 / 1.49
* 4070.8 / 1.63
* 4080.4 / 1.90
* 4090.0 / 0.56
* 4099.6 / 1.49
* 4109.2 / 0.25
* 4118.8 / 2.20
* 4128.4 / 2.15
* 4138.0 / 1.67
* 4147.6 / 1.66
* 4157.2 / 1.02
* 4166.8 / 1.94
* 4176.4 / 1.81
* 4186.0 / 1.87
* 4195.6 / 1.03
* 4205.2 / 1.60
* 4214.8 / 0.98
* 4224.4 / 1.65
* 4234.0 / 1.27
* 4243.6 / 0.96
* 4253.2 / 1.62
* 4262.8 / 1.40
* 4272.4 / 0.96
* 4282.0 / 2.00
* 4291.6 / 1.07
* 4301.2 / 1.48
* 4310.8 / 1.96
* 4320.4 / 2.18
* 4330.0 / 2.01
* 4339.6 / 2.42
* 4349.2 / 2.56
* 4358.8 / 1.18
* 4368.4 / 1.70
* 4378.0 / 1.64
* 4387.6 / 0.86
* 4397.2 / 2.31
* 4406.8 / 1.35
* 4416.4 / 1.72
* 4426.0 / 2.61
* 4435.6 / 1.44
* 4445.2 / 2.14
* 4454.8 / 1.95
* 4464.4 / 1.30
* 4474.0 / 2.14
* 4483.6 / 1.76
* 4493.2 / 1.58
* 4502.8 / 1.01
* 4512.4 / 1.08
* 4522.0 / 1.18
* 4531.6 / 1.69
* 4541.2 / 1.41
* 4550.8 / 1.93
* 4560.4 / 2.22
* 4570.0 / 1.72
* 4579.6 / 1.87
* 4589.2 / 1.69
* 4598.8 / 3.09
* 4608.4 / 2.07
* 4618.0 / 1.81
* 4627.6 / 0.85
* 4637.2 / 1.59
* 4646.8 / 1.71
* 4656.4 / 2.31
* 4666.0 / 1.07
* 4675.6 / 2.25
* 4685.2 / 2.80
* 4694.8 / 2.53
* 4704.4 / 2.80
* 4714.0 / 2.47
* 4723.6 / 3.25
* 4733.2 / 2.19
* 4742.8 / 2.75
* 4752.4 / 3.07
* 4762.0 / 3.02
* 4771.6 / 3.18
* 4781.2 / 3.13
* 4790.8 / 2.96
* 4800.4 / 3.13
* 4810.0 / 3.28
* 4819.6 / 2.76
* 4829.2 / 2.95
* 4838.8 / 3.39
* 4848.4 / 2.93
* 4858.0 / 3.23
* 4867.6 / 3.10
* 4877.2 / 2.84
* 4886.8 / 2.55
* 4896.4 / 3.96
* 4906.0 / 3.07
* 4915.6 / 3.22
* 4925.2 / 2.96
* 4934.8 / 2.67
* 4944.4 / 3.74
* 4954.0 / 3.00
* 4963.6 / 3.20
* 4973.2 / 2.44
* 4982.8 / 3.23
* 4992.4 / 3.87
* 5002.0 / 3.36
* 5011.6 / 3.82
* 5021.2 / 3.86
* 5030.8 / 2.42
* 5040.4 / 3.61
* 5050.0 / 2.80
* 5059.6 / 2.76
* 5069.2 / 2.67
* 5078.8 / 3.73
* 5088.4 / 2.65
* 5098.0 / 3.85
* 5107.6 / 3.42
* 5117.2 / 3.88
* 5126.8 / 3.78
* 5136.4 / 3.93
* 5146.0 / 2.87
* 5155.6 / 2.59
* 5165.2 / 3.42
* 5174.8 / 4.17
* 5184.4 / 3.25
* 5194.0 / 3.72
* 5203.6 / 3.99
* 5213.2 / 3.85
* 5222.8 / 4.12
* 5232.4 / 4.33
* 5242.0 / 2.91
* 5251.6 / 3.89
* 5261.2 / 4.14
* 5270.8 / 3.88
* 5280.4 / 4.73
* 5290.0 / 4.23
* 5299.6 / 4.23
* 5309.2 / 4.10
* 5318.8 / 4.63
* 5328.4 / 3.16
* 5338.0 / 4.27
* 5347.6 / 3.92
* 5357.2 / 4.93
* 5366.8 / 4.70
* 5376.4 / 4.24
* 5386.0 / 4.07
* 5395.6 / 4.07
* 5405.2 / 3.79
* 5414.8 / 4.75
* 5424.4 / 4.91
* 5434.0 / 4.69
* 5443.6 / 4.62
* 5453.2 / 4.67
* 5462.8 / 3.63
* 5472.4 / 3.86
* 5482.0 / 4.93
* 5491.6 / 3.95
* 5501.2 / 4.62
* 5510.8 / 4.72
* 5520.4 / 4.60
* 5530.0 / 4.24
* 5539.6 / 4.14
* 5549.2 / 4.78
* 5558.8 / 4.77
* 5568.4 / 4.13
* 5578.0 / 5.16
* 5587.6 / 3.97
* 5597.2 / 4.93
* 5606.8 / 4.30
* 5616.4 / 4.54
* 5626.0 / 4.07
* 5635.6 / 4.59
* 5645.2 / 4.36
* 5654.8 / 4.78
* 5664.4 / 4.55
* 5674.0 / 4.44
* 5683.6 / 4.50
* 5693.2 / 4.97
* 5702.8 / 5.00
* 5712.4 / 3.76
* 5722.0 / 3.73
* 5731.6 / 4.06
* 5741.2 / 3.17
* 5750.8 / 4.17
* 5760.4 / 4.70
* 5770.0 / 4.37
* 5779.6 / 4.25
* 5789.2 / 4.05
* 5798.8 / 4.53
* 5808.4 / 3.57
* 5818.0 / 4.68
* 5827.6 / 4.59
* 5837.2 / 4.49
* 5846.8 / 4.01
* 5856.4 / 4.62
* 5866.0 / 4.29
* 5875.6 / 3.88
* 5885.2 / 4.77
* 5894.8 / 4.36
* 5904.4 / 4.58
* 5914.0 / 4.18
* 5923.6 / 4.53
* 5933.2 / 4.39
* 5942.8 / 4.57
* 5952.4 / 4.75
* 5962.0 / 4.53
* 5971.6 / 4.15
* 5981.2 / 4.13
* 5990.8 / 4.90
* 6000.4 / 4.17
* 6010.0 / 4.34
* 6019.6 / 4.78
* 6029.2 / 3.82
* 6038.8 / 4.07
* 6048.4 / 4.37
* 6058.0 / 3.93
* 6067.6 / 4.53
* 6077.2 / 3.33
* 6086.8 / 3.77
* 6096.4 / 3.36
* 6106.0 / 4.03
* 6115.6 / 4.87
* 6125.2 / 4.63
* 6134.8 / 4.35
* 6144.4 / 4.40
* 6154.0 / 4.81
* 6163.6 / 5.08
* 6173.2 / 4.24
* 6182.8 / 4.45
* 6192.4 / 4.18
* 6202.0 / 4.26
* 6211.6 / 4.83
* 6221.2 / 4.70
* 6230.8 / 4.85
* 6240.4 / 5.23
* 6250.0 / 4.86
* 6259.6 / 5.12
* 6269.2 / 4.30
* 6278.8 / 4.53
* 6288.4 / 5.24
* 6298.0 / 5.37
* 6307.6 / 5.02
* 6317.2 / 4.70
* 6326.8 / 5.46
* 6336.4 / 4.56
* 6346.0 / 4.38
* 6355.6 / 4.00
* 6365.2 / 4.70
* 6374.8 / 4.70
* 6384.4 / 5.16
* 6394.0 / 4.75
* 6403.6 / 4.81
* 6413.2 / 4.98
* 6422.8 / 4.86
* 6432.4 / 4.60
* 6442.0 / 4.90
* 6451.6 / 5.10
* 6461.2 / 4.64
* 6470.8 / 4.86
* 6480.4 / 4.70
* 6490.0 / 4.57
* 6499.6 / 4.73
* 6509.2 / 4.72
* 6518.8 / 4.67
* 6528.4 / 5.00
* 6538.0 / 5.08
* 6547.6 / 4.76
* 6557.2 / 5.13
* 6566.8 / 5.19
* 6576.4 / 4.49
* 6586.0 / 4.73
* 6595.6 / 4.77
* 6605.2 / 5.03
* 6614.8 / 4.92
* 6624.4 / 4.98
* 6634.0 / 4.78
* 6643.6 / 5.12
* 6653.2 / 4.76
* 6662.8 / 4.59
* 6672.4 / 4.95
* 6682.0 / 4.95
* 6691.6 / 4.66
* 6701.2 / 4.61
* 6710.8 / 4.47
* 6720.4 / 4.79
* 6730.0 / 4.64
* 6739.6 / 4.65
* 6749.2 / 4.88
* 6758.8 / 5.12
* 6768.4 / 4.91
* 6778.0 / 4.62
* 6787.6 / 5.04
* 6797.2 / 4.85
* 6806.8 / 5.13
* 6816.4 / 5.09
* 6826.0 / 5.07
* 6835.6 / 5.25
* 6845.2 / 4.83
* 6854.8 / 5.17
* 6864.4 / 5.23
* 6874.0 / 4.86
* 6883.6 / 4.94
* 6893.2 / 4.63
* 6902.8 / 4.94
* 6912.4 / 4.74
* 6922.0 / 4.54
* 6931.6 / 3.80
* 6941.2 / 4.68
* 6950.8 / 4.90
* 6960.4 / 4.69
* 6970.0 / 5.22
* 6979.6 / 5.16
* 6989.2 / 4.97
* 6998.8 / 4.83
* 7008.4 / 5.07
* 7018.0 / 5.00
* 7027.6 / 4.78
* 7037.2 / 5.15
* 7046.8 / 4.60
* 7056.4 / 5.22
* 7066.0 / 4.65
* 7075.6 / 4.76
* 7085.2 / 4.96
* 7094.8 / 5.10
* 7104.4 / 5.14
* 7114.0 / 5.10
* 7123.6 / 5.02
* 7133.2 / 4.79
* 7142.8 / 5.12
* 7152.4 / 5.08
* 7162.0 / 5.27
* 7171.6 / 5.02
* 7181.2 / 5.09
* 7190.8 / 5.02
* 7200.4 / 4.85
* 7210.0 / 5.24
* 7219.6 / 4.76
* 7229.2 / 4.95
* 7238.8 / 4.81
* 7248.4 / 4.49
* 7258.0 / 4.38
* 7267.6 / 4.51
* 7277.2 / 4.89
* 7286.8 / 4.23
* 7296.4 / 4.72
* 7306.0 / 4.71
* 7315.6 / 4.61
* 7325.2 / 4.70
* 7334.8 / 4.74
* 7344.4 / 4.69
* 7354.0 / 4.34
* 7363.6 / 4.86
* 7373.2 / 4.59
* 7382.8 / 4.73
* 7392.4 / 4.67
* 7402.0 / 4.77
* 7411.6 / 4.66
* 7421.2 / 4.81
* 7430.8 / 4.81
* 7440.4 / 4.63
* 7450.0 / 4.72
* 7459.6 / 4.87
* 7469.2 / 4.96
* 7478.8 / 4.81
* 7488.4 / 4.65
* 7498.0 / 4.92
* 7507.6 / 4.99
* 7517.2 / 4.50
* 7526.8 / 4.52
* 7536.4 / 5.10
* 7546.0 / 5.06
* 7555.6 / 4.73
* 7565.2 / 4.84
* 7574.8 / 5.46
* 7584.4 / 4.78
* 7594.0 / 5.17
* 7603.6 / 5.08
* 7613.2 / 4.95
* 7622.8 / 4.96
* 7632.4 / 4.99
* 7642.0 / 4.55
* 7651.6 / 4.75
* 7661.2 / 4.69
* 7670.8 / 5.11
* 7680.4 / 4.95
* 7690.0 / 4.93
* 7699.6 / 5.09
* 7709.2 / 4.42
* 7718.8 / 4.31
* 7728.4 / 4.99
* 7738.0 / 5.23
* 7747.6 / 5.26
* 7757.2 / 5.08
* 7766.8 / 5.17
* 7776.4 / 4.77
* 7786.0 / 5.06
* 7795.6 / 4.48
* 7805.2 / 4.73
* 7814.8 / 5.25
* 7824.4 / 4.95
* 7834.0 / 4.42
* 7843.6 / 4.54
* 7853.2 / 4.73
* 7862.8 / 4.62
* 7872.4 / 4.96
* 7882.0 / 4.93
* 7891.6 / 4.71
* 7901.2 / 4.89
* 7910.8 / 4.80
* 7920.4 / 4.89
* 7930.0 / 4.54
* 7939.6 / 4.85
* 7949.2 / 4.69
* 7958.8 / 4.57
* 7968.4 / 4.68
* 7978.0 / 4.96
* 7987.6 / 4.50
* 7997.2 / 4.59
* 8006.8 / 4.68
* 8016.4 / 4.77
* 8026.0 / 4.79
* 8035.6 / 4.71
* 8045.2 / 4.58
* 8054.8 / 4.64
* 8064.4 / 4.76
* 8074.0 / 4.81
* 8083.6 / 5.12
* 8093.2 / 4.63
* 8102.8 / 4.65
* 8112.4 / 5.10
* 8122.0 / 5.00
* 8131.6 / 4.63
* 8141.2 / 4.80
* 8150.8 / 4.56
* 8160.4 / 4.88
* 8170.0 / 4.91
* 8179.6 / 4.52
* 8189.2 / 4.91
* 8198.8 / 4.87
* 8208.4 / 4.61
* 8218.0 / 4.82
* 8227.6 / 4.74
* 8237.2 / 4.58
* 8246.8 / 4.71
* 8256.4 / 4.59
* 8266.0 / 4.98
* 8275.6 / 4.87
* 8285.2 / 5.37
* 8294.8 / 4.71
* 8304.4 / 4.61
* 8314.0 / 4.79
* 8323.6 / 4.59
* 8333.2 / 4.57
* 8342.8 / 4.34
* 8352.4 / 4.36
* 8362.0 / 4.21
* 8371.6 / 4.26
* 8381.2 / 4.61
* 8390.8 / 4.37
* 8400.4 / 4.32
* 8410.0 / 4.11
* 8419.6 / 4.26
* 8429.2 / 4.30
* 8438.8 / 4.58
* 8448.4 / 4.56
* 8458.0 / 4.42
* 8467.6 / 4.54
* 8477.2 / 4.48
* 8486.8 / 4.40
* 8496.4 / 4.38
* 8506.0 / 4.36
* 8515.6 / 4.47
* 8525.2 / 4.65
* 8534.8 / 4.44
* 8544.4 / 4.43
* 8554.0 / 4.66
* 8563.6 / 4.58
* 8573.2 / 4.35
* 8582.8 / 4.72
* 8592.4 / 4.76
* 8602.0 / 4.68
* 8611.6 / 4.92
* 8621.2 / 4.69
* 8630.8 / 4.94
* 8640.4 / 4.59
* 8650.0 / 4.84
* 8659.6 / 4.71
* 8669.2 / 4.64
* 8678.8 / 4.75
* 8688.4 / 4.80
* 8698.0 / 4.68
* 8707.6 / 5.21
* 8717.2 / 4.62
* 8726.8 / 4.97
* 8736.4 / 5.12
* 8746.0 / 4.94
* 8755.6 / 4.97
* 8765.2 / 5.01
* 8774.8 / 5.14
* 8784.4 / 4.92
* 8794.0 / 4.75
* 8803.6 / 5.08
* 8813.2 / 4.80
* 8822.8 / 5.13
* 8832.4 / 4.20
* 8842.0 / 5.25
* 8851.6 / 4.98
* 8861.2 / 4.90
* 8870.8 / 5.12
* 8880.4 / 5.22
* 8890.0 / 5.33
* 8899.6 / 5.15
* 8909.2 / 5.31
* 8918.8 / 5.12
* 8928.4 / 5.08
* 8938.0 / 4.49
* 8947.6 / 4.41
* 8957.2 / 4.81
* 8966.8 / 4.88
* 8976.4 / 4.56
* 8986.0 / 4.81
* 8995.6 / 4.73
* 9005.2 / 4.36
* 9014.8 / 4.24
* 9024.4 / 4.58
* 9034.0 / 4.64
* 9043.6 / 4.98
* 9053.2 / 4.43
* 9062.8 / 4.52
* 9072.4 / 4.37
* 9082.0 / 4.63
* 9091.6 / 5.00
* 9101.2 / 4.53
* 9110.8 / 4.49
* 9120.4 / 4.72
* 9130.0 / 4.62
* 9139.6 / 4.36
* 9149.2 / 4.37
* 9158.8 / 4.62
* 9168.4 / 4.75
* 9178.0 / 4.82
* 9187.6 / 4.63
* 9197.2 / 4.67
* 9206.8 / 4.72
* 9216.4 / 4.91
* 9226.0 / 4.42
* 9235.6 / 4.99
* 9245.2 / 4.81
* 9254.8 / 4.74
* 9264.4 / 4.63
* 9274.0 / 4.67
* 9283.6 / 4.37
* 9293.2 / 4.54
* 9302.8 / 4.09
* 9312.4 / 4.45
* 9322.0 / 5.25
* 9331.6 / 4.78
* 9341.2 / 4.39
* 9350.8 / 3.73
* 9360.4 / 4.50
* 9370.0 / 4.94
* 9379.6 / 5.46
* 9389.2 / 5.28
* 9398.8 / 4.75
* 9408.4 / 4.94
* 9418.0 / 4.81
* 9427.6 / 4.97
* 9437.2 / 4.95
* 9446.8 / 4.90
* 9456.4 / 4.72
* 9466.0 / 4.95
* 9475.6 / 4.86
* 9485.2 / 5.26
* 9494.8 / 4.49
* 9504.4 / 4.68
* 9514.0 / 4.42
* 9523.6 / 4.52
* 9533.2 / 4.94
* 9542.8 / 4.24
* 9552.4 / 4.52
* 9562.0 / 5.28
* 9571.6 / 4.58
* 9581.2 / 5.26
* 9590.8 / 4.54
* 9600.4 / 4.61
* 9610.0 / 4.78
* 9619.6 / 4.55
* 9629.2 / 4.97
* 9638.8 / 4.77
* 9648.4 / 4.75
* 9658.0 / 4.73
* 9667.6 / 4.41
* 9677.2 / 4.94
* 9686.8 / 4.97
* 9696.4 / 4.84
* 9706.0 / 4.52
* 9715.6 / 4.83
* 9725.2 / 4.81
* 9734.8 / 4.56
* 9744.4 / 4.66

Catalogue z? 0.18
